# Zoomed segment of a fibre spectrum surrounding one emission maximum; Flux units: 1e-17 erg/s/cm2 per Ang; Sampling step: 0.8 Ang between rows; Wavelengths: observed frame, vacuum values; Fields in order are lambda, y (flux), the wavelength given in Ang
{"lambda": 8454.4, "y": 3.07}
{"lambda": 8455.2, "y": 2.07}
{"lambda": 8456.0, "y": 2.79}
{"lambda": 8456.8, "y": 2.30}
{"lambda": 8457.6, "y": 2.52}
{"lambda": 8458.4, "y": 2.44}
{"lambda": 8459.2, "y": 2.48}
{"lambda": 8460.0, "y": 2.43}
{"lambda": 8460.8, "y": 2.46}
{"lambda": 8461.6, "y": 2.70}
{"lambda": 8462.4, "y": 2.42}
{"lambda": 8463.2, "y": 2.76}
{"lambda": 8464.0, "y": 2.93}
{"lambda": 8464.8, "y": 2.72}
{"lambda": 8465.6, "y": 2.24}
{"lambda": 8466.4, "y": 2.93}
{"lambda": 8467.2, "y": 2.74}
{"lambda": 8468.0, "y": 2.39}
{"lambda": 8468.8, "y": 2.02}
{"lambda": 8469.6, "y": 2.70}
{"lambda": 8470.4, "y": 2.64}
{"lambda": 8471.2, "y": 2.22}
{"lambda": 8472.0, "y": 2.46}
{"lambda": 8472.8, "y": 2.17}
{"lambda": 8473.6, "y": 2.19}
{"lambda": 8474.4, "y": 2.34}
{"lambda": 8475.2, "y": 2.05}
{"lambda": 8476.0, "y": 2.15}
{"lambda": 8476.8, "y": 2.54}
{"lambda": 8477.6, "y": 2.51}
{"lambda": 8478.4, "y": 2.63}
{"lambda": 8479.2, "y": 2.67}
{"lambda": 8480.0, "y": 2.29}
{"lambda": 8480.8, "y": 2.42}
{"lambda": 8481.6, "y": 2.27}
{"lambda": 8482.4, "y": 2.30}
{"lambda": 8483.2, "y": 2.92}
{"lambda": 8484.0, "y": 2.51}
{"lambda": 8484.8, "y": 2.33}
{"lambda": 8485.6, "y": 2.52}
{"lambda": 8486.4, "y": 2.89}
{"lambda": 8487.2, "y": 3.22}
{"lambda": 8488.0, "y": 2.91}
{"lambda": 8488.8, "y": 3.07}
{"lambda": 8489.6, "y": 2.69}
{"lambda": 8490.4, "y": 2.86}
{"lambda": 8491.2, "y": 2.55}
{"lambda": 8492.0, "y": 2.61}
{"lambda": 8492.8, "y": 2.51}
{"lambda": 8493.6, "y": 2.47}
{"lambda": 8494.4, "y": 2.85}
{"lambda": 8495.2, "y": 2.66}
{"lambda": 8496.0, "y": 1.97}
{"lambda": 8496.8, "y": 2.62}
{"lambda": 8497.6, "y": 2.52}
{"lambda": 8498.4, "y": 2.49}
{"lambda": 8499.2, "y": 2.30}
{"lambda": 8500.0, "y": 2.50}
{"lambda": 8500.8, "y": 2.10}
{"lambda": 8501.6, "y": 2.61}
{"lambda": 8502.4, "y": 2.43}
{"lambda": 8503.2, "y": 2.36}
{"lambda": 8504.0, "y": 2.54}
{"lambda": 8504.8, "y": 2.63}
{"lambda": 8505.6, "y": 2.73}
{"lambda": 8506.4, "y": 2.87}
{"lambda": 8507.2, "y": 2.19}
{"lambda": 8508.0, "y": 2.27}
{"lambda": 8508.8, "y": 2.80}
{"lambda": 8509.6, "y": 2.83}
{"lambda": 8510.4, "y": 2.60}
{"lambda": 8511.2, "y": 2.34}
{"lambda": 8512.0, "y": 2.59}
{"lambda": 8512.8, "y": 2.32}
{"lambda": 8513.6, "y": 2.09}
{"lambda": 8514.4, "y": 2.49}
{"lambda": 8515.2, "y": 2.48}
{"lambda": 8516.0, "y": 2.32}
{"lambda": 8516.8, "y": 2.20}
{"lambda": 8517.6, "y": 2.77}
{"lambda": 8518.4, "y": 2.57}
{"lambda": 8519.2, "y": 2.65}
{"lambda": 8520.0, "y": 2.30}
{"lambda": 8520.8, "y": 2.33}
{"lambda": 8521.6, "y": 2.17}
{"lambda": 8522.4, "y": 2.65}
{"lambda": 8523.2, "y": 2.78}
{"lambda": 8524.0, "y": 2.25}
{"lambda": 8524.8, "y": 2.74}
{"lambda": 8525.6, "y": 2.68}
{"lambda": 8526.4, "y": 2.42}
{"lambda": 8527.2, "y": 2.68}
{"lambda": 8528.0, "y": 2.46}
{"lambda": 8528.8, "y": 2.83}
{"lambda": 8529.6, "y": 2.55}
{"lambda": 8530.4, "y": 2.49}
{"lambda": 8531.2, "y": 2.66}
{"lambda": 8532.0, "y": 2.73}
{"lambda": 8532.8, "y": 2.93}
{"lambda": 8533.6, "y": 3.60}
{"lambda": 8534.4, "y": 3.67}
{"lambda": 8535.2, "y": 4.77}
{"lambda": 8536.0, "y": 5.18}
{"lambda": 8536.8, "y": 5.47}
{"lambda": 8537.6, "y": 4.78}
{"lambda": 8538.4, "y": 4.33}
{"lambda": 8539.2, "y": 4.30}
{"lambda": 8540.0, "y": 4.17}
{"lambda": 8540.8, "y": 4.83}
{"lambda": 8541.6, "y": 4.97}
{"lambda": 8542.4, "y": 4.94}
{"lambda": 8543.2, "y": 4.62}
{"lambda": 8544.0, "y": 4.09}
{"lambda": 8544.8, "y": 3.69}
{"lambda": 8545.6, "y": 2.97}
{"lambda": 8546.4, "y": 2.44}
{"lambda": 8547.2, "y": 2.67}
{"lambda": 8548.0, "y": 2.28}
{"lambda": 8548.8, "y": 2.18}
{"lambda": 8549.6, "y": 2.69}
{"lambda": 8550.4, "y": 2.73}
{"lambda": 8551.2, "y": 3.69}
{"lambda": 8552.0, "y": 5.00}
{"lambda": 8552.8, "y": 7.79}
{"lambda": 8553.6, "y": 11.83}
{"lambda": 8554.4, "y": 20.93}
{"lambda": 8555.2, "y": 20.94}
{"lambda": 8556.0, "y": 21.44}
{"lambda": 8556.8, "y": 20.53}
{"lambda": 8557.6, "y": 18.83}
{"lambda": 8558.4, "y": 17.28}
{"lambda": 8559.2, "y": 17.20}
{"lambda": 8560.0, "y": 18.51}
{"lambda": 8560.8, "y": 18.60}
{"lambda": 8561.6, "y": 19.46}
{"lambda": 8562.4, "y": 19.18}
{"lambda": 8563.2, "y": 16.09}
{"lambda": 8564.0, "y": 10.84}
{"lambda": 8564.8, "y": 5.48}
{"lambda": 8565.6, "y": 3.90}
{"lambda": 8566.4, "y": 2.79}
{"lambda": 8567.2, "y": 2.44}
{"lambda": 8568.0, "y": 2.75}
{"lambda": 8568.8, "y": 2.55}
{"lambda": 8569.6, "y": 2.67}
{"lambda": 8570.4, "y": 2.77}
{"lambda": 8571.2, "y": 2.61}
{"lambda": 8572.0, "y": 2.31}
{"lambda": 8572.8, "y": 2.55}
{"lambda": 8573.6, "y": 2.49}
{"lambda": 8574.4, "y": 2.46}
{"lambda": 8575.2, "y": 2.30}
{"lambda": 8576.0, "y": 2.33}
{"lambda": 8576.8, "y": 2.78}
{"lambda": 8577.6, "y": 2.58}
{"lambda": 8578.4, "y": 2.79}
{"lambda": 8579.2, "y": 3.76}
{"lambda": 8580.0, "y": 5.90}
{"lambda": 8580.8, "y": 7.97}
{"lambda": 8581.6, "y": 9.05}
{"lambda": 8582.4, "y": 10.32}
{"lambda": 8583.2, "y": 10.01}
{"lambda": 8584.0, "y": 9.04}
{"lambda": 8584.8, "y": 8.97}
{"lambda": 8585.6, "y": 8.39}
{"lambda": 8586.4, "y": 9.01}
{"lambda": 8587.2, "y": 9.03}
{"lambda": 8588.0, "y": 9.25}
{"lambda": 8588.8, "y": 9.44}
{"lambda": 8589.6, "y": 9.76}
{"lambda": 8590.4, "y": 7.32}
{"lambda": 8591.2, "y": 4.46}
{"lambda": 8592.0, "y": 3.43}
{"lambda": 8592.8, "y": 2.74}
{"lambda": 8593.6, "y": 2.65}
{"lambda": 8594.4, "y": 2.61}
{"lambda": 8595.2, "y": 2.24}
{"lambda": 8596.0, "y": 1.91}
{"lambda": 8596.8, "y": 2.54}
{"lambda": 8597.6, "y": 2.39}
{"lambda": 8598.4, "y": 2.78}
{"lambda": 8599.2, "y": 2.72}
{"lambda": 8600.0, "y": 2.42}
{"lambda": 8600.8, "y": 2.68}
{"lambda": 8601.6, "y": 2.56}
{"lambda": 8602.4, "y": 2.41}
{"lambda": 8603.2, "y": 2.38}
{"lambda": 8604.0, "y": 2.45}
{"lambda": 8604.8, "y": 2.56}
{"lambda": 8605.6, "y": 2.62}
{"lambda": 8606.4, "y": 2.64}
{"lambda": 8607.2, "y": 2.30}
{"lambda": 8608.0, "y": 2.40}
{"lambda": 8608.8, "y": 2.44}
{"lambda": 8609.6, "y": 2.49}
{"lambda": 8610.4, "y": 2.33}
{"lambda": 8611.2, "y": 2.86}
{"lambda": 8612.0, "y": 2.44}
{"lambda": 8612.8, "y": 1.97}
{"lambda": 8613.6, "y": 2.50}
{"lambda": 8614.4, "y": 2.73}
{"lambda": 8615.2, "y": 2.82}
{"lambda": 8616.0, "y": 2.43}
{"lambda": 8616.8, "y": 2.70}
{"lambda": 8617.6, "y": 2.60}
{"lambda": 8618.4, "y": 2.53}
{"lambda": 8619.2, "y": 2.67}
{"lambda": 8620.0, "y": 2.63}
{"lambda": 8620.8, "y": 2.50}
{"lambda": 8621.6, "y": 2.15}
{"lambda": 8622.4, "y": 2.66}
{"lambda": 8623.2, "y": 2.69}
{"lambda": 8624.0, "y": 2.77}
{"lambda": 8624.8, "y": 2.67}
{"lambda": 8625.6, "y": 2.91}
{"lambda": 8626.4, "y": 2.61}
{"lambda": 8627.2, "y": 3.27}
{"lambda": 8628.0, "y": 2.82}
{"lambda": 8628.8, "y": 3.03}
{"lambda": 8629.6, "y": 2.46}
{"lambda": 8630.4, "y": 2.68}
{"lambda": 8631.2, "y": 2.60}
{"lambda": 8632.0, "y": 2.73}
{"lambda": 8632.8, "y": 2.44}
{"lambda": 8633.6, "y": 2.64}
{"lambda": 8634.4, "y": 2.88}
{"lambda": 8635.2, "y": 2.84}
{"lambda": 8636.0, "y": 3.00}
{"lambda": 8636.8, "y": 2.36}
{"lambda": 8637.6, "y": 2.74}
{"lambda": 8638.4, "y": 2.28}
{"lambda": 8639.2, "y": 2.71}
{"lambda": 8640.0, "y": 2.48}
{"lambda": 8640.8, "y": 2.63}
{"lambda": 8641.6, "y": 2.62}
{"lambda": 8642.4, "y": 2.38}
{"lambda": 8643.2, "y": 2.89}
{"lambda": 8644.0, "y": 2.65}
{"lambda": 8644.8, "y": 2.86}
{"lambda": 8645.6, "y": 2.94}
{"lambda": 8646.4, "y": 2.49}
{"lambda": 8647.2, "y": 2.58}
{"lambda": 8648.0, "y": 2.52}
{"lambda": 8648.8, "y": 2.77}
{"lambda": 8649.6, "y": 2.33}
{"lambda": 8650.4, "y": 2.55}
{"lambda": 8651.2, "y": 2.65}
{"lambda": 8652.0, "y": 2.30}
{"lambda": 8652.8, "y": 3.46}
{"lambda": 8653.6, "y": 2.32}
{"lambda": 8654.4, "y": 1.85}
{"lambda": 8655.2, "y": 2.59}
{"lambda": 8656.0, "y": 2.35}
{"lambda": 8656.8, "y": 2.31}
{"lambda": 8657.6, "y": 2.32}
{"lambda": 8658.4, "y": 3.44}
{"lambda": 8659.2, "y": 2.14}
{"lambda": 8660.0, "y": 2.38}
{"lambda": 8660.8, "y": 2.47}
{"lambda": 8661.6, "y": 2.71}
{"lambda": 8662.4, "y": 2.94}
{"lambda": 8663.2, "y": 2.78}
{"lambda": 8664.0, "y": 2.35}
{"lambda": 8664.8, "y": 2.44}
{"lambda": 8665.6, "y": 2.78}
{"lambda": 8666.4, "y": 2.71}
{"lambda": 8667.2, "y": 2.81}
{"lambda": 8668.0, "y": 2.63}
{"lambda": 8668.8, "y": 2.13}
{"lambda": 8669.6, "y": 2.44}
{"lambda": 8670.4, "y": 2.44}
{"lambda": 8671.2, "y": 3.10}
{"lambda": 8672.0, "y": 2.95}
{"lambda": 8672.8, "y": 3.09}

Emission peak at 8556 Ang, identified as H-alpha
